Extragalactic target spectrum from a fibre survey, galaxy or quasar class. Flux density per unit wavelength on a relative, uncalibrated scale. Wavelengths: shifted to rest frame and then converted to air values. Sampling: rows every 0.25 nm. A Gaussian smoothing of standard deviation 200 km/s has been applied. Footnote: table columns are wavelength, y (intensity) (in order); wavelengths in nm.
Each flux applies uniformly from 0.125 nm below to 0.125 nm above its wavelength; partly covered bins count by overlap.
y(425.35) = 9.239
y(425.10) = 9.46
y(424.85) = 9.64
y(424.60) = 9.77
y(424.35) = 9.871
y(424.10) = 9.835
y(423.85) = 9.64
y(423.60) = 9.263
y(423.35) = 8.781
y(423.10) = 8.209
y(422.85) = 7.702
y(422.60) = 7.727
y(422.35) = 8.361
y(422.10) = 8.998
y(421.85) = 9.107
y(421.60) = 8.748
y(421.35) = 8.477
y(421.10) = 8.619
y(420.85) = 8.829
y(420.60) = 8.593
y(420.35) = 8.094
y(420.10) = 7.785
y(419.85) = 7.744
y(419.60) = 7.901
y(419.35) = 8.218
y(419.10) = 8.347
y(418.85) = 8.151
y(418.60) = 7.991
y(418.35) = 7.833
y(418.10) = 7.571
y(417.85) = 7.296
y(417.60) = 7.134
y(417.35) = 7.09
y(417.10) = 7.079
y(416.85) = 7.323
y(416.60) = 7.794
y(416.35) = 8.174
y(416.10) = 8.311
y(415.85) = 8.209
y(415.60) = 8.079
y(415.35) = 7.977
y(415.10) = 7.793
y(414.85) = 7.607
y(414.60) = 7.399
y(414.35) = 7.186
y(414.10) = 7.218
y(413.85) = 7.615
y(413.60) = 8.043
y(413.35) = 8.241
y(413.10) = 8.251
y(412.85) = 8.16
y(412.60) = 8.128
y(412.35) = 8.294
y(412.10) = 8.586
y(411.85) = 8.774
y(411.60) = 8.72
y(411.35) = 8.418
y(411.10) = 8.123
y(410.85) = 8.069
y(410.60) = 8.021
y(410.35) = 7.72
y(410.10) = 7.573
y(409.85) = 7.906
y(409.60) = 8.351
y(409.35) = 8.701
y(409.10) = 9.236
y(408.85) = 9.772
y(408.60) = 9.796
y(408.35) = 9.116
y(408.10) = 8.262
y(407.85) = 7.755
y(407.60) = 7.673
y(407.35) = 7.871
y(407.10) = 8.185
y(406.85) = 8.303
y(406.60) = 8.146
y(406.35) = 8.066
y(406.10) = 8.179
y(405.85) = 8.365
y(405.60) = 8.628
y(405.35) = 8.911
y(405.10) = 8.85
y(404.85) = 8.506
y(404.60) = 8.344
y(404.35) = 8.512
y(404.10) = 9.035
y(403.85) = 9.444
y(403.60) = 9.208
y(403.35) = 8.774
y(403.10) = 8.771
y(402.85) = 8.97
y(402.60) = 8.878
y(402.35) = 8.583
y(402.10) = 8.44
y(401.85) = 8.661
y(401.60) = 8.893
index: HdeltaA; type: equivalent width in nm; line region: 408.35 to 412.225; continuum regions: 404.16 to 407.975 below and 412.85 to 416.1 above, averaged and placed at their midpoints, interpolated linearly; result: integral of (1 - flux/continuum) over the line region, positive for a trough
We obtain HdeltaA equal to -0.23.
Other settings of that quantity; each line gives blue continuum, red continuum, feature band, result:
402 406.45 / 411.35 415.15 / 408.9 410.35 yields -0.01 nm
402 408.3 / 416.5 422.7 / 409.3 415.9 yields 0.19 nm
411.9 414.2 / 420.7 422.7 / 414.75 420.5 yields 0.39 nm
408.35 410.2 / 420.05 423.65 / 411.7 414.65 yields 0.23 nm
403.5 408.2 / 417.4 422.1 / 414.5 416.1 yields 0.07 nm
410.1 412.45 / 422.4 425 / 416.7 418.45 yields 0.27 nm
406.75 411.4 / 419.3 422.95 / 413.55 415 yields 0.15 nm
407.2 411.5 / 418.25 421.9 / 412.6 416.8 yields 0.23 nm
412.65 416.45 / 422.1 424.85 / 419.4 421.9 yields 0.07 nm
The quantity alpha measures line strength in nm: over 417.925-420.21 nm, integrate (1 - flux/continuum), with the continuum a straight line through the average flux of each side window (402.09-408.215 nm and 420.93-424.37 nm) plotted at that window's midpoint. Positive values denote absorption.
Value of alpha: 0.21 nm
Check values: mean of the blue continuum 8.51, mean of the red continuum 8.78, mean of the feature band 7.94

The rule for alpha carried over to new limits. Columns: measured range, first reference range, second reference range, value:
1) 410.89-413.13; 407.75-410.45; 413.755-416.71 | -0.05 nm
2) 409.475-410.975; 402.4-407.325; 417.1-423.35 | 0.09 nm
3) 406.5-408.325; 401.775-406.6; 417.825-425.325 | 0.12 nm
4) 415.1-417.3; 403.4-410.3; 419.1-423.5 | 0.15 nm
